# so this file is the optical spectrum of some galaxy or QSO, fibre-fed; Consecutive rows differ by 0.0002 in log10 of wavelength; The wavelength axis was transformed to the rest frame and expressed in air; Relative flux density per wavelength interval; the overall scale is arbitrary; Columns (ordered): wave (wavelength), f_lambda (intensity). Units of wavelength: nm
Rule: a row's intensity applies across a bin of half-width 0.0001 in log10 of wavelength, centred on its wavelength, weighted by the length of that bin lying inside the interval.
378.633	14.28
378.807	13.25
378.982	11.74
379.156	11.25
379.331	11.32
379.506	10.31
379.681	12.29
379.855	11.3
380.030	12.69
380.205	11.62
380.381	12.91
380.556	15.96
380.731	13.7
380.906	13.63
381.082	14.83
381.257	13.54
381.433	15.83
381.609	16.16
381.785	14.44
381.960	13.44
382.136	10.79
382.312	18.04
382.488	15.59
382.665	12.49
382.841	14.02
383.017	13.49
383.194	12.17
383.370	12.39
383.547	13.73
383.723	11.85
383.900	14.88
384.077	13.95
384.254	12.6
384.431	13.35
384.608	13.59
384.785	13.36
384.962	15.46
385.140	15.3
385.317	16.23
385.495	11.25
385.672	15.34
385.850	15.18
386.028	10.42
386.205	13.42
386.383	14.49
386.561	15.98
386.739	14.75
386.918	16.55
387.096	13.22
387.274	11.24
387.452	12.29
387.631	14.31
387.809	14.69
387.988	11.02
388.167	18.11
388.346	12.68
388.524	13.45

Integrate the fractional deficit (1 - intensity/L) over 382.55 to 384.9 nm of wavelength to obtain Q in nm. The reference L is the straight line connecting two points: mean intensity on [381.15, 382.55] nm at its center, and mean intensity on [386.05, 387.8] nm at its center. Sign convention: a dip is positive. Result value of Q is 0.19 nm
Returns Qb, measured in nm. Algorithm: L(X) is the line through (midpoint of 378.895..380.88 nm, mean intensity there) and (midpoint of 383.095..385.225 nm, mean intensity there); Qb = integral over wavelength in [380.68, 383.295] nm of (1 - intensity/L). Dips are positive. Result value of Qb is -0.25 nm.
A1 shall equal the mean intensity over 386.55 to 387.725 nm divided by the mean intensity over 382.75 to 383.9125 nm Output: 1.06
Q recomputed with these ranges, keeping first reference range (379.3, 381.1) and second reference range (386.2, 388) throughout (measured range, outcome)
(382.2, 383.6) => -0.08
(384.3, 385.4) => -0.07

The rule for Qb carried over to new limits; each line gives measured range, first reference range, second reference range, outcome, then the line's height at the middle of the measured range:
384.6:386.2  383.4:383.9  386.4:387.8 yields -0.05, 13.6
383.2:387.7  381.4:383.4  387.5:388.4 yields 0.10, 14.1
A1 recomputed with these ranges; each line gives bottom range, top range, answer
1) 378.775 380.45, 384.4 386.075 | 1.19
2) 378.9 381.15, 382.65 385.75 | 1.09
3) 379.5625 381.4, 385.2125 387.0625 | 1.08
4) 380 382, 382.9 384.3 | 0.93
